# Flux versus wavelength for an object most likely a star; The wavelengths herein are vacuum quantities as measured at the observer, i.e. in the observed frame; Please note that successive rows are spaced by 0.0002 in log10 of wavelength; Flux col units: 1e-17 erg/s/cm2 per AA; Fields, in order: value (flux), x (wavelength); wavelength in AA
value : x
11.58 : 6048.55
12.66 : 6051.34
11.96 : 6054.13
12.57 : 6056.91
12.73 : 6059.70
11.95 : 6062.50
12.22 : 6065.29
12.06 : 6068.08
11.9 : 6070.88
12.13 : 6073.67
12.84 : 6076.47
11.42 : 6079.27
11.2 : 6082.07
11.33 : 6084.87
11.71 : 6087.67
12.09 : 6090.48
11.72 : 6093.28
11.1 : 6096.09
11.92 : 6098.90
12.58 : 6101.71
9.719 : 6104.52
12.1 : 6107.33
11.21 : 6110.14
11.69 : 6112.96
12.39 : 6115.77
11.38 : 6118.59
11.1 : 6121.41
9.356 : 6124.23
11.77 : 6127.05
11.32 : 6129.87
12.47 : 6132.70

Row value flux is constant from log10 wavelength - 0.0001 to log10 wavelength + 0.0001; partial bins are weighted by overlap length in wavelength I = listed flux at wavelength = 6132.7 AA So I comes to 12.47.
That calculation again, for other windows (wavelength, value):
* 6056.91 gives 12.57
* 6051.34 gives 12.66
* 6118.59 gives 11.38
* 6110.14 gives 11.21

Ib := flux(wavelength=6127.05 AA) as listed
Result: 11.77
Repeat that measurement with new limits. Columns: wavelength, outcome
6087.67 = 11.71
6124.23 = 9.356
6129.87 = 11.32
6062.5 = 11.95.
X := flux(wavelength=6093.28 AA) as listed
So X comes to 11.72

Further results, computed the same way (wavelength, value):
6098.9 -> 11.92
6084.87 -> 11.33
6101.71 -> 12.58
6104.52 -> 9.719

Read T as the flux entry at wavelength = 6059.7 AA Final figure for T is 12.73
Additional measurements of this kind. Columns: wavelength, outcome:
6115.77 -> 12.39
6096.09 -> 11.1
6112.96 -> 11.69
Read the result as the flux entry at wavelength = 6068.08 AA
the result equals 12.06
